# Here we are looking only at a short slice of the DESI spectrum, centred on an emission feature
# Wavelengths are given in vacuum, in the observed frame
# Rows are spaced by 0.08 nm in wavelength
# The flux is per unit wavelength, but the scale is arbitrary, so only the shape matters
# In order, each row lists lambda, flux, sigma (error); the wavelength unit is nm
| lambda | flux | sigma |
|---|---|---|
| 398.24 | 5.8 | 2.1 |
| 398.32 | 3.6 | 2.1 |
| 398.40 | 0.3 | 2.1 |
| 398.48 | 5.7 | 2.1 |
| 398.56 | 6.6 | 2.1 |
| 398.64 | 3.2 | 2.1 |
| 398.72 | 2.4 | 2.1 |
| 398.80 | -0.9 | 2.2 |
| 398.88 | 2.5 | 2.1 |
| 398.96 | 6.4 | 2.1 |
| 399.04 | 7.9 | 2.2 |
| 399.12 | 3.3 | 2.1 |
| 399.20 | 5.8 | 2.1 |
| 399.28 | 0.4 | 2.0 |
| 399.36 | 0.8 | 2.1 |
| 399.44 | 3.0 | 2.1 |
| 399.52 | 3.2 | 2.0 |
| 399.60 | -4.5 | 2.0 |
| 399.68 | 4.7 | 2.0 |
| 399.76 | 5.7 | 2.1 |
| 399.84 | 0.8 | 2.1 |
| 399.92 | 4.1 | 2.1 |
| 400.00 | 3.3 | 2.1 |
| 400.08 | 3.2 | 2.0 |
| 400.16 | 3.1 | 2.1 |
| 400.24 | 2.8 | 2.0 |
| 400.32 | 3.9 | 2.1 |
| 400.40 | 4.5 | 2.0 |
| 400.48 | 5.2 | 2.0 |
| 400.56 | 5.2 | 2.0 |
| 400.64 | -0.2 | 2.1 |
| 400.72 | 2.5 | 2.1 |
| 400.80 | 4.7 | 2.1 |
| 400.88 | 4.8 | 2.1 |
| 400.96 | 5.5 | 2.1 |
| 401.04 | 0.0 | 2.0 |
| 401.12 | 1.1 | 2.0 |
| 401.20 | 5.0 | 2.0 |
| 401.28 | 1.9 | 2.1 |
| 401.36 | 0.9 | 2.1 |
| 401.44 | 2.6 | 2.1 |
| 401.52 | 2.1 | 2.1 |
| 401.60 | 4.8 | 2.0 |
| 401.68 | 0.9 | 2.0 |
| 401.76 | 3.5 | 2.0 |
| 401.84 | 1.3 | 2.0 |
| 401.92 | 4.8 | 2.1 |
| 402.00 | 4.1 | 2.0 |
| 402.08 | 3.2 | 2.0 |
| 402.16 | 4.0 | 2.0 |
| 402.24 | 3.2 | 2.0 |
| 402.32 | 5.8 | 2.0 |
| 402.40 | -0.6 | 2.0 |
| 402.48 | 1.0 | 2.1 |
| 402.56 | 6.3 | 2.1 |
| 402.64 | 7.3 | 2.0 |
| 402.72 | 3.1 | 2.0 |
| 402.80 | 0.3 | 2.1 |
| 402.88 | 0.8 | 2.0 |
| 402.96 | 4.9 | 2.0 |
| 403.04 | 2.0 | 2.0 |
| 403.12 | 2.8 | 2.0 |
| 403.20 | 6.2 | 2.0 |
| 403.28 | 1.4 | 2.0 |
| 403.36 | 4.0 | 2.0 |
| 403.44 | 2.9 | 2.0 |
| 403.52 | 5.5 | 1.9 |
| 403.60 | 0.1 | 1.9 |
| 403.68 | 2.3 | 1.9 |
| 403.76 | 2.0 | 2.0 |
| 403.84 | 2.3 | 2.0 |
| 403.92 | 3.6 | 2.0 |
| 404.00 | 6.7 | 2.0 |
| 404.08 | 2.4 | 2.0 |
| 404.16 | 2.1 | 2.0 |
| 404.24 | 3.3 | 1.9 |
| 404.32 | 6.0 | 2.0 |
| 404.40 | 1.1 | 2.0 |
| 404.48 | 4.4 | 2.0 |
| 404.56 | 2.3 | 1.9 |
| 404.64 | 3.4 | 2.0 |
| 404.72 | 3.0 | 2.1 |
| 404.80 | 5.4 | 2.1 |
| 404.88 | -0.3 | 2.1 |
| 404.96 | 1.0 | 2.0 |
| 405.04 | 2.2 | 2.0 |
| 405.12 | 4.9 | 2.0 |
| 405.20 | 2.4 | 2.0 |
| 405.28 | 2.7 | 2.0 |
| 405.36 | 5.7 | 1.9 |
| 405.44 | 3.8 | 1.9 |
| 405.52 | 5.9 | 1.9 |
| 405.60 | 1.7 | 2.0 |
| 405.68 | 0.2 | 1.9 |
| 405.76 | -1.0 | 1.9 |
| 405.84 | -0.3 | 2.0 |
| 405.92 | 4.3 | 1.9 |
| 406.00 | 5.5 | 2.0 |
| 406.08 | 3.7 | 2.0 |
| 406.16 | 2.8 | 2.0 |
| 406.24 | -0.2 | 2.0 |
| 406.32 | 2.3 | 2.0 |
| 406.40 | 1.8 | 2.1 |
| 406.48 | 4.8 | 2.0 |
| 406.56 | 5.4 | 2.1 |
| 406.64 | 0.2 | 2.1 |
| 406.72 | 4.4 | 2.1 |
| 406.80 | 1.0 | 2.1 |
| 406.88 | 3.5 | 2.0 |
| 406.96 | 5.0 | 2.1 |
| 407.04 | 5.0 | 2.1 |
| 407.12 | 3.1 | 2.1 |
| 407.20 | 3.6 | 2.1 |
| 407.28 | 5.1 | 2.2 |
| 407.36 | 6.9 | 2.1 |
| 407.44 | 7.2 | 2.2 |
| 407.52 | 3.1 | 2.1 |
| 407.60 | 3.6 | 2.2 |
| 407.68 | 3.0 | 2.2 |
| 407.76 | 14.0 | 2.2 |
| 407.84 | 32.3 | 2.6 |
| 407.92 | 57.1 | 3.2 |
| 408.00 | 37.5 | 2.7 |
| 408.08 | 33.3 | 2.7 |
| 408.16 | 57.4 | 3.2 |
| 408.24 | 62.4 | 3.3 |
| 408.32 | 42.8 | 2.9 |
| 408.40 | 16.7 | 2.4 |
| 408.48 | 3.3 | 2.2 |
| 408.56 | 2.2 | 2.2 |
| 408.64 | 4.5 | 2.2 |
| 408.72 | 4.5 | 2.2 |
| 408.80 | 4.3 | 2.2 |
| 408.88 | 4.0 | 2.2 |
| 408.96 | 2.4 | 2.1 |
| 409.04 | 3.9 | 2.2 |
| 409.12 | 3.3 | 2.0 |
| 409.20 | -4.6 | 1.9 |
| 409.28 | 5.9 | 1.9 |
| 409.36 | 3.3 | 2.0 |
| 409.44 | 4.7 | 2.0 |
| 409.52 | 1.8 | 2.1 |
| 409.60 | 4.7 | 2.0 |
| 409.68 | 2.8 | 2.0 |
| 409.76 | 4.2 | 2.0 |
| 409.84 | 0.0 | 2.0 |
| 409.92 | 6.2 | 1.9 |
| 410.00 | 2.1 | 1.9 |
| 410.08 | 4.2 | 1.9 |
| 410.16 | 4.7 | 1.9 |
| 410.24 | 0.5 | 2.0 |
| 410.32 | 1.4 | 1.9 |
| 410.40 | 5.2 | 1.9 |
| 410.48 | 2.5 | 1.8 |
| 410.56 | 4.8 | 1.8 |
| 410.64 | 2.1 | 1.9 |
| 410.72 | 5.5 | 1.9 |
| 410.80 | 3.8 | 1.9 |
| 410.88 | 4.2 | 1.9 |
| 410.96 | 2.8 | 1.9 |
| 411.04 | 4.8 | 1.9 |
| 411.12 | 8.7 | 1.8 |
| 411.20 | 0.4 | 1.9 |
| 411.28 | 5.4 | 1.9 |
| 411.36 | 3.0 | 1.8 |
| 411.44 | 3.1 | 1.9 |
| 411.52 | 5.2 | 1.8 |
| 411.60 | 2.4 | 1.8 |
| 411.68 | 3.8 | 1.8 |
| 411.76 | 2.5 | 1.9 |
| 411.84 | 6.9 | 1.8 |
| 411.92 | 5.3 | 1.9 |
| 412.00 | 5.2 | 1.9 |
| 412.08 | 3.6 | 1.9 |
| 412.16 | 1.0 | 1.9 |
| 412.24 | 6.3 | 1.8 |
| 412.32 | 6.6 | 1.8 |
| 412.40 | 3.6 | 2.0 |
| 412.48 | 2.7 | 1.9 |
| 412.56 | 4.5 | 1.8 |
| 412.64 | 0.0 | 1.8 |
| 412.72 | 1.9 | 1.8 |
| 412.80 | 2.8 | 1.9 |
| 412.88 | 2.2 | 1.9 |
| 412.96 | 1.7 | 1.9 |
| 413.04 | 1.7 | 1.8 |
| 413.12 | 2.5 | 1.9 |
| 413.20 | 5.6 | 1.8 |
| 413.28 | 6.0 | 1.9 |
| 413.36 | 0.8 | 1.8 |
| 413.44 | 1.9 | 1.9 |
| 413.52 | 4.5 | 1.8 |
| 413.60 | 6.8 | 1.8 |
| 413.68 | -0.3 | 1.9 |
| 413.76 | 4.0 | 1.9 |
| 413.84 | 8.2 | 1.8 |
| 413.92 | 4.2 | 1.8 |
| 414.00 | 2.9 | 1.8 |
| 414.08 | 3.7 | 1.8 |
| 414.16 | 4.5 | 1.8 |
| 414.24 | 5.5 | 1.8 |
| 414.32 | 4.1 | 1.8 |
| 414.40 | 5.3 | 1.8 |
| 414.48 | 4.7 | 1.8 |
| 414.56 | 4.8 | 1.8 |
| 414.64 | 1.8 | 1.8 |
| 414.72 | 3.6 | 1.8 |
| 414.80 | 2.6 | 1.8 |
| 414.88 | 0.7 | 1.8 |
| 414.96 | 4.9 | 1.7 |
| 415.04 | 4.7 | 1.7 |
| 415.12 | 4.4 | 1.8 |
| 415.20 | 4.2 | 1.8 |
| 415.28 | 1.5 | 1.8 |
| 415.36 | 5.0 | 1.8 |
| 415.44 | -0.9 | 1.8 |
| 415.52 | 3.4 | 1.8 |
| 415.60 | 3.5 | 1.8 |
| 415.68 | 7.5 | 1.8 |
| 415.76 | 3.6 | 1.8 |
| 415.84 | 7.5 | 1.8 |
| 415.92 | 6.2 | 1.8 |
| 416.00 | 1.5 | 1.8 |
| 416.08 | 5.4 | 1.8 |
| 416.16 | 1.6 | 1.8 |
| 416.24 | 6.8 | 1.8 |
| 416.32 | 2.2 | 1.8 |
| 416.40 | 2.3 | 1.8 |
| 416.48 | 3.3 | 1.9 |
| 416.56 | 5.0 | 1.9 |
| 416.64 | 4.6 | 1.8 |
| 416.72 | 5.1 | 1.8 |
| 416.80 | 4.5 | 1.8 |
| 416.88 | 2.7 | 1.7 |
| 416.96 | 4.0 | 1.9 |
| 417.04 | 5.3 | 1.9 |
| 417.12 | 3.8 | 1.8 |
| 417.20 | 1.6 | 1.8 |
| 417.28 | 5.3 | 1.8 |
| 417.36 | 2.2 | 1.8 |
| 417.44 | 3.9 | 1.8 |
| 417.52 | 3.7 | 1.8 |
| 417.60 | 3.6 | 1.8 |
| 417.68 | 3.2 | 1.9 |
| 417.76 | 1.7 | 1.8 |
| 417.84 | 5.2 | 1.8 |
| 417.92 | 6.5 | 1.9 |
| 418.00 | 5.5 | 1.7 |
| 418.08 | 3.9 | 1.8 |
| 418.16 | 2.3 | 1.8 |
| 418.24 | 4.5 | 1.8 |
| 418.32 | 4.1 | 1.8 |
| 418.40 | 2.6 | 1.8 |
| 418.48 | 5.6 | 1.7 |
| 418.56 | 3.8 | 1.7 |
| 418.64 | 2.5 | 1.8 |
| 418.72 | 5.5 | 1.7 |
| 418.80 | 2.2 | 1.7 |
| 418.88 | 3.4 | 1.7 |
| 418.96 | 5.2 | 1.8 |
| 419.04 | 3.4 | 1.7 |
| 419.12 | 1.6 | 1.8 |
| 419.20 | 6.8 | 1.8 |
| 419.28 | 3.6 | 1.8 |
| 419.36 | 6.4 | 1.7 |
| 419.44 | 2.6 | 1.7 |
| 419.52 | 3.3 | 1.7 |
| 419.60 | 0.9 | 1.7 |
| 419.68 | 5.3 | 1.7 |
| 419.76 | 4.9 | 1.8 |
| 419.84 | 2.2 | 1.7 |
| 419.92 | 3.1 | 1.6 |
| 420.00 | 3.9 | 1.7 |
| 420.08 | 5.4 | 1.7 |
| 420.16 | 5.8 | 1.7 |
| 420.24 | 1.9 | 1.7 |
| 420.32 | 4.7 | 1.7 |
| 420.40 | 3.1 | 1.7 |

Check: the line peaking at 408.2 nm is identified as [O II]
